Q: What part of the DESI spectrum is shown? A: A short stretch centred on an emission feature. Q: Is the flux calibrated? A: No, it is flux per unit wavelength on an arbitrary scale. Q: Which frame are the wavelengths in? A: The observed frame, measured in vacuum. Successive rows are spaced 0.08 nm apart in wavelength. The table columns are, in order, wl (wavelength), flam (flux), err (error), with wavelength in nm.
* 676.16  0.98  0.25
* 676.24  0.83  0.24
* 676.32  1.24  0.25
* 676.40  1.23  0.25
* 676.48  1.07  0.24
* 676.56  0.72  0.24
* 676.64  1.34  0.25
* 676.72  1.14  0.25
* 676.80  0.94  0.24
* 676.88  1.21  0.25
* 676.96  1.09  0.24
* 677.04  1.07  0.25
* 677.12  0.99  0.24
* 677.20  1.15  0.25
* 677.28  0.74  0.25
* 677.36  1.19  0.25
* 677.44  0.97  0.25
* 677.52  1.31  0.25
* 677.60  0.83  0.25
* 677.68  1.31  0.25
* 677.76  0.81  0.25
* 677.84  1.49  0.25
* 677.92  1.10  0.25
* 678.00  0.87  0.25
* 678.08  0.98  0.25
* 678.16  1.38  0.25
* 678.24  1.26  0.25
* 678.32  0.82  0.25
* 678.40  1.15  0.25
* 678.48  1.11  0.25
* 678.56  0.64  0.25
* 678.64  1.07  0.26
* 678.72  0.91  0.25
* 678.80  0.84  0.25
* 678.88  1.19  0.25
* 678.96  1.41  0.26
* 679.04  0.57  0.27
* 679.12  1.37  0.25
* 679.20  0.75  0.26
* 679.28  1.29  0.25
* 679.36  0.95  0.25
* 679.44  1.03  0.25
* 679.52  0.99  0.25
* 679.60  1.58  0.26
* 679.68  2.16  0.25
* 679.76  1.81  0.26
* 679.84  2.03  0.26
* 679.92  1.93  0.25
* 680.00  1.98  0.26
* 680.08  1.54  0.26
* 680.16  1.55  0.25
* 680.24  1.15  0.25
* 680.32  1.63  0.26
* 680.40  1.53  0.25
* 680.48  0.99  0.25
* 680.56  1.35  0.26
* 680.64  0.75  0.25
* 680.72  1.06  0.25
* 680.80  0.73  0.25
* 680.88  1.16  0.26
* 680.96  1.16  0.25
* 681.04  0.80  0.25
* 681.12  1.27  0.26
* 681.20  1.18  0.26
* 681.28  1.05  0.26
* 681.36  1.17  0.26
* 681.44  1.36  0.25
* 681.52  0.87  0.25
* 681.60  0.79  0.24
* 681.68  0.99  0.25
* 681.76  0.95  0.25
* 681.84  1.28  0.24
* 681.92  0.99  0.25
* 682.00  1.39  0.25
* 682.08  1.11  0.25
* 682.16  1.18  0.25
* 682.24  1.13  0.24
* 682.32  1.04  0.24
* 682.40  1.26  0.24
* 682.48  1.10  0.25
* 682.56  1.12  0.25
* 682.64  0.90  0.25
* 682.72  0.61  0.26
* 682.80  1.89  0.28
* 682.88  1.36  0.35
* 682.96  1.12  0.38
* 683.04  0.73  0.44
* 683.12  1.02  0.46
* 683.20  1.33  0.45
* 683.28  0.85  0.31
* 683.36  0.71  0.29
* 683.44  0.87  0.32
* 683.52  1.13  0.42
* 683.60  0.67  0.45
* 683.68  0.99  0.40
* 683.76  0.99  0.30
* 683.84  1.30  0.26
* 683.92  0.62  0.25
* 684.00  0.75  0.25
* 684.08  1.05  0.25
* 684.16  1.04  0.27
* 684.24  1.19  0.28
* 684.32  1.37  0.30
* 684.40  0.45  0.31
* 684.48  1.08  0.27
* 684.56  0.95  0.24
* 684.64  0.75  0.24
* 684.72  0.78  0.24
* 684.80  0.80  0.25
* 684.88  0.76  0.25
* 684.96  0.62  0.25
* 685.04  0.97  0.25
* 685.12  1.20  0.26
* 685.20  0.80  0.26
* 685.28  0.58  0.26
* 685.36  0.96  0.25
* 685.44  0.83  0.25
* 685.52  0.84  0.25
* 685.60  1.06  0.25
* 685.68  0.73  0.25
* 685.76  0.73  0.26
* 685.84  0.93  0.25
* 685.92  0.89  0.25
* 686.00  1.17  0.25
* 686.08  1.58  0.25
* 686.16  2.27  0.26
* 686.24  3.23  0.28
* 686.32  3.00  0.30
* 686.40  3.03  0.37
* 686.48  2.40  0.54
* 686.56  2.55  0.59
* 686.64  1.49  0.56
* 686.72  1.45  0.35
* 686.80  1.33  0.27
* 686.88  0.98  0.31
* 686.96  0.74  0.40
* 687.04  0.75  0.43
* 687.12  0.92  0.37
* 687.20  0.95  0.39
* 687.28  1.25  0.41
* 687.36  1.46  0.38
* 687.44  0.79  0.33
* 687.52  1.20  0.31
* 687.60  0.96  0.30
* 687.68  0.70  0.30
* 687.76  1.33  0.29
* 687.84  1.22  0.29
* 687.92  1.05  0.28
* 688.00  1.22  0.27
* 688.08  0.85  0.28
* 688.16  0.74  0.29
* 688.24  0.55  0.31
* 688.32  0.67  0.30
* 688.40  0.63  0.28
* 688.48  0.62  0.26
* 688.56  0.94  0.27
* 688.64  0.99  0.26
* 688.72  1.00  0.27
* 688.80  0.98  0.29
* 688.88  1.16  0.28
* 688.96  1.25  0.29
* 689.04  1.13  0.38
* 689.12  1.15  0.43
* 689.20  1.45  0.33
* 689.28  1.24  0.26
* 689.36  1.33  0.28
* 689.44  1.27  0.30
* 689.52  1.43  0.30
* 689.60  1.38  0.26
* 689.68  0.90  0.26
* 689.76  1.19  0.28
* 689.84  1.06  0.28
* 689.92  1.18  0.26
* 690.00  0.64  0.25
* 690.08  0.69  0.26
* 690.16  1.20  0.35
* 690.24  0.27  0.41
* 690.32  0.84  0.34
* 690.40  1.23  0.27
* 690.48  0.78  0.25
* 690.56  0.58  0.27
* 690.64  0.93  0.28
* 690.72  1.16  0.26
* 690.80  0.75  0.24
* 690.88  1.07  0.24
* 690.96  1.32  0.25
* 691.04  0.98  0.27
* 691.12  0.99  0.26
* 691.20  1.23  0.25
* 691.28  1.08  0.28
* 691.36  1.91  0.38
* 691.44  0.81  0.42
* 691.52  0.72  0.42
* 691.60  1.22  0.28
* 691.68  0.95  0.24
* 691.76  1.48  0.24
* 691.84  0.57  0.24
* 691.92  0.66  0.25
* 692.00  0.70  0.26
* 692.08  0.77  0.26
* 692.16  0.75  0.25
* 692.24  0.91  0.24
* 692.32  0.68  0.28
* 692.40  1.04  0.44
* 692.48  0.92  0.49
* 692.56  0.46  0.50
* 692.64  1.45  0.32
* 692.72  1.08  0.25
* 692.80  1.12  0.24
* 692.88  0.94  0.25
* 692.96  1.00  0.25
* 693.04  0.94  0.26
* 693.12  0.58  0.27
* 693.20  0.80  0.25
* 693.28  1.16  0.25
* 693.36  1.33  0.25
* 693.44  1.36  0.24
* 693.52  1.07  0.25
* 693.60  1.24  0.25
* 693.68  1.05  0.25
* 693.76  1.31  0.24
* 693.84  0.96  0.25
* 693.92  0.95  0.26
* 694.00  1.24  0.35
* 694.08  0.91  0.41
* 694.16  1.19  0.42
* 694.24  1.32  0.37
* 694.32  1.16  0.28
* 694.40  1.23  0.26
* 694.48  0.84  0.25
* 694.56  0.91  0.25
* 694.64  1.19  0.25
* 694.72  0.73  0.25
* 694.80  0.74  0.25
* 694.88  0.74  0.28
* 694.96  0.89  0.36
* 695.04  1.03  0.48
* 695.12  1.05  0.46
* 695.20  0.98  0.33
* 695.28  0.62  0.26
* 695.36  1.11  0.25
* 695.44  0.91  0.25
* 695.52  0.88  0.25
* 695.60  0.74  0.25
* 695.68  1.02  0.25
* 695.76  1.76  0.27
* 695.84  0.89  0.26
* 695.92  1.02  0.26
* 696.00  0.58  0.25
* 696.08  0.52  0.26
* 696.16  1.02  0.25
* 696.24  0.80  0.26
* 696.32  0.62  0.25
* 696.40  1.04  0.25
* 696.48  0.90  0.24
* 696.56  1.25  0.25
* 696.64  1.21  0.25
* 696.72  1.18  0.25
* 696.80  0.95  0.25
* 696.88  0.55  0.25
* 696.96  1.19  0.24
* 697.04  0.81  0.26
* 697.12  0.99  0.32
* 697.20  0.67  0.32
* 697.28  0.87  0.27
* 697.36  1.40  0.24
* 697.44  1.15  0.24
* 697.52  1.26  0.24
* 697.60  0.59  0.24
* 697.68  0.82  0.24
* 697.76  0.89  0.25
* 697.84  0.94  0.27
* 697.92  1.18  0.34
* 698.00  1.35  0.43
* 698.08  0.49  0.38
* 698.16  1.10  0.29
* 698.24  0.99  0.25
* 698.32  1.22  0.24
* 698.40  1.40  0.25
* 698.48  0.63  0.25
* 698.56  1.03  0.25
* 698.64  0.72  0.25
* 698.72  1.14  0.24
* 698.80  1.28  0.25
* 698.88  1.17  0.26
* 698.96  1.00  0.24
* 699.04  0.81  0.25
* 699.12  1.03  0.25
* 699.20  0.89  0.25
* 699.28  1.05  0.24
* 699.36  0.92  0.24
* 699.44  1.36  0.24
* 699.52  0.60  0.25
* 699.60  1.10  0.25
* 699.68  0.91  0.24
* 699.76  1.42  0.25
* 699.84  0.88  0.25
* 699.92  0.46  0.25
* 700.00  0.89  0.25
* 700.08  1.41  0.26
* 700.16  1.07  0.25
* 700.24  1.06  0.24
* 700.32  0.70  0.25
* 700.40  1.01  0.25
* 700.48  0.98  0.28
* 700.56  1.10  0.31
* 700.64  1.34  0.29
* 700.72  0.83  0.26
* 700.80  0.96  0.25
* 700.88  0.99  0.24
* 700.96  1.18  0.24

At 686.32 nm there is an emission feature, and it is [O III] 5007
